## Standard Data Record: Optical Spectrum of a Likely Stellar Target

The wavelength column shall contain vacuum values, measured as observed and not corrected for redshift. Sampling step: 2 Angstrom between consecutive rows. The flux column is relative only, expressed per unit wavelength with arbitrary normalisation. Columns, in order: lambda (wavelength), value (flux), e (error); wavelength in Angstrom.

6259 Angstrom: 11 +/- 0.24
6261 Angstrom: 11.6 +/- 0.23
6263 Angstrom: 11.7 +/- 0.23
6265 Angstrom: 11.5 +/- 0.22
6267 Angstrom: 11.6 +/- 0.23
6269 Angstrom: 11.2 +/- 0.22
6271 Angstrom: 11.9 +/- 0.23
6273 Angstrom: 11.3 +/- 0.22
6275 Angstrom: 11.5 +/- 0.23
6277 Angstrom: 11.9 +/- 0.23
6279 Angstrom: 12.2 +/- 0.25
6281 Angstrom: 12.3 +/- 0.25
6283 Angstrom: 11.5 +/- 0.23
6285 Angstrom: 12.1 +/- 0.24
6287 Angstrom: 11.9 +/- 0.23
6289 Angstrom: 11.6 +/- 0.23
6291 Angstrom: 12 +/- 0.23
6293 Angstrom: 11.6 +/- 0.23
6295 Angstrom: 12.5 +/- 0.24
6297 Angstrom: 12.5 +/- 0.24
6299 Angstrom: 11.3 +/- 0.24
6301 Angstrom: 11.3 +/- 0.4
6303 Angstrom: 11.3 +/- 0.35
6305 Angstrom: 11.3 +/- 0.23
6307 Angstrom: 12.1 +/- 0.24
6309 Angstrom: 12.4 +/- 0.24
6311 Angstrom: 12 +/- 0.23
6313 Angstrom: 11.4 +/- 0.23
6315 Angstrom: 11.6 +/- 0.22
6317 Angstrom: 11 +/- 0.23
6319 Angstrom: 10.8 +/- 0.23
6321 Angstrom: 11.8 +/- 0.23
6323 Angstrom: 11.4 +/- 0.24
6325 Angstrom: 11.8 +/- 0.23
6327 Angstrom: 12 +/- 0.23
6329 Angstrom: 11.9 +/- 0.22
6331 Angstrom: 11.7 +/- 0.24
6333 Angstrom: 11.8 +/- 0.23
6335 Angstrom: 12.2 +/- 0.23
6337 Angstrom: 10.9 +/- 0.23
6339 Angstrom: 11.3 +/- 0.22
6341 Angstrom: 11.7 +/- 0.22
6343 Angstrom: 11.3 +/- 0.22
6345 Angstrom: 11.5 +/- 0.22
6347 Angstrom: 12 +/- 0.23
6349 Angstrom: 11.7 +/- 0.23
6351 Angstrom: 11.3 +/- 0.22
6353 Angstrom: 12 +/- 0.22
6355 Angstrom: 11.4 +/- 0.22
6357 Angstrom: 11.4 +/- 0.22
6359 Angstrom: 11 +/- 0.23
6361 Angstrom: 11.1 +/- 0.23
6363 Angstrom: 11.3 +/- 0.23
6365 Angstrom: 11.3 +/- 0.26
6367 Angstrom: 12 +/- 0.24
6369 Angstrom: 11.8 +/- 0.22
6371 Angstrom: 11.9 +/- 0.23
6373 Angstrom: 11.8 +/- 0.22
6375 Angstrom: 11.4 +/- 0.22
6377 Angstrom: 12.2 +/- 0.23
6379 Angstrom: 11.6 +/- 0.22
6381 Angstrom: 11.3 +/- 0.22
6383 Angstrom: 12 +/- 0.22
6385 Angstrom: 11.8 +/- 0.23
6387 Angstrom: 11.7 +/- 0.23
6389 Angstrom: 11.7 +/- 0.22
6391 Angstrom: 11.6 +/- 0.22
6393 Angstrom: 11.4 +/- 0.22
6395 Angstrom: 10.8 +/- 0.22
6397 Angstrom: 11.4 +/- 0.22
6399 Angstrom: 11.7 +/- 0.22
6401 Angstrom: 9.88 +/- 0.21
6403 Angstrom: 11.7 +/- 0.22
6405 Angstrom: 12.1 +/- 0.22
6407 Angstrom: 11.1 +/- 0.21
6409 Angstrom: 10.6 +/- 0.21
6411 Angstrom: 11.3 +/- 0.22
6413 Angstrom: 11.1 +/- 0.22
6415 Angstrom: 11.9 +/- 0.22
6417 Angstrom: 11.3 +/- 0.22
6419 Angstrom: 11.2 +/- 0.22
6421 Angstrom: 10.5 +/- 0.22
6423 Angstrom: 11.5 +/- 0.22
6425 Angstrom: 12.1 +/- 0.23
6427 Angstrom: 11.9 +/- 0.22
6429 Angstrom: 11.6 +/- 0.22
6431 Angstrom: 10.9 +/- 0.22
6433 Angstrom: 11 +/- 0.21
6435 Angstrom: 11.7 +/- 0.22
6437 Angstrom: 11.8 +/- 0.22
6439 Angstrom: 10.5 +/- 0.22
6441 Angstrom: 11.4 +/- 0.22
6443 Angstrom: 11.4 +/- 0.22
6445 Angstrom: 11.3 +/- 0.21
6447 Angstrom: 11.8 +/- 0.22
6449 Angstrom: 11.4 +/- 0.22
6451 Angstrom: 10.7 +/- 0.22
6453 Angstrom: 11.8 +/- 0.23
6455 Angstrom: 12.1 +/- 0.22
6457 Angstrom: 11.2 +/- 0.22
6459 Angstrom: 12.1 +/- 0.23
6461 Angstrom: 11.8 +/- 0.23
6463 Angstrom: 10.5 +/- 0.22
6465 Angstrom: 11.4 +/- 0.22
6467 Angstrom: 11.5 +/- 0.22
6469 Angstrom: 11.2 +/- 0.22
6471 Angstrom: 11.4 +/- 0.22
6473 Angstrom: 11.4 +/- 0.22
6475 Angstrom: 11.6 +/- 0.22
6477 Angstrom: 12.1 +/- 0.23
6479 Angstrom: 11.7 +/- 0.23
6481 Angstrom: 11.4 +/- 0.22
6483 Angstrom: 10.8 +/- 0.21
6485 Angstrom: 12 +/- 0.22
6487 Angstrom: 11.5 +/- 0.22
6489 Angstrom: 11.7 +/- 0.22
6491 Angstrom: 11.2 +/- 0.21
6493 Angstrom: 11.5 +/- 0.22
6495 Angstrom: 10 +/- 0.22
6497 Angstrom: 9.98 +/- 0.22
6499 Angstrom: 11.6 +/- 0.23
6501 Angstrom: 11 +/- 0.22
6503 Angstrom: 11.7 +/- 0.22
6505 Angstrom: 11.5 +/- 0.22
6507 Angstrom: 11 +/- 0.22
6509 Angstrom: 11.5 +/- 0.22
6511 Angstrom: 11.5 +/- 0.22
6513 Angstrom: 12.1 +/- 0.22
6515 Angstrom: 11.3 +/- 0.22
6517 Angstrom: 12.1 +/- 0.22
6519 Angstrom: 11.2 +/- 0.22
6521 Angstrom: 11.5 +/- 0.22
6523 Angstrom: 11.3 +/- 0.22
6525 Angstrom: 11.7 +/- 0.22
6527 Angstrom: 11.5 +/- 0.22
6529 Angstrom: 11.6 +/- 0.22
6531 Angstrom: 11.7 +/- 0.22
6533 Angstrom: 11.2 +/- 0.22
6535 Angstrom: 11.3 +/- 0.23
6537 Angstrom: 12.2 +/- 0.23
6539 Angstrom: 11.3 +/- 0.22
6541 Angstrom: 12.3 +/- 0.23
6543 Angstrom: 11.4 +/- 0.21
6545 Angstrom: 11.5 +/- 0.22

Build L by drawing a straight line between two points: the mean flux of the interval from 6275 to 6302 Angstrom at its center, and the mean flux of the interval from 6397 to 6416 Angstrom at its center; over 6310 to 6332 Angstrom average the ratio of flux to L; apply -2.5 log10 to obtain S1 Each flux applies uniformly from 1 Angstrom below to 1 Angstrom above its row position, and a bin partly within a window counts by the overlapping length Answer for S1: 0.01 mag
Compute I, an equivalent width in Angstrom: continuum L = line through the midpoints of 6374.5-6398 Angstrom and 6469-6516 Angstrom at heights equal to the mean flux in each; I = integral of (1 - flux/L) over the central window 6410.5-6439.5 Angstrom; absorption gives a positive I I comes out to 0.33 Angstrom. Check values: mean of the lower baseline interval 11.6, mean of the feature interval 11.4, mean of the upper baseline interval 11.4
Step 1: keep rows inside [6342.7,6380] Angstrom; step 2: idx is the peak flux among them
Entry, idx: 12.2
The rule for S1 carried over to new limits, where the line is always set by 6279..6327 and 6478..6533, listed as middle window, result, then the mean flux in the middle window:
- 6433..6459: 0.01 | 11.4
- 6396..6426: 0.02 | 11.3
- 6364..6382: -0.01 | 11.7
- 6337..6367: 0.02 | 11.4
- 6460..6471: 0.02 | 11.3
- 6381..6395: 0.00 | 11.6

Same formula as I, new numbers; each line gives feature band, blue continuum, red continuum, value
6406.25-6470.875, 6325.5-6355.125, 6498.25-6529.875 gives 1.2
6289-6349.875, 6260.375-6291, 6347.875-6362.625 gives -0.6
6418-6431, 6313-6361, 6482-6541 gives 0.1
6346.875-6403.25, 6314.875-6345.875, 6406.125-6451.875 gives -0.4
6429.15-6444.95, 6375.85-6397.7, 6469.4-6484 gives 0.4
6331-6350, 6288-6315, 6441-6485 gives 0.2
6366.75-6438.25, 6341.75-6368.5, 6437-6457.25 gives -0.2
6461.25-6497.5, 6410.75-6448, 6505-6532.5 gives 0.5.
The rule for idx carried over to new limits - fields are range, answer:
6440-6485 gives 12.1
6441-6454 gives 11.8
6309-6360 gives 12.4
